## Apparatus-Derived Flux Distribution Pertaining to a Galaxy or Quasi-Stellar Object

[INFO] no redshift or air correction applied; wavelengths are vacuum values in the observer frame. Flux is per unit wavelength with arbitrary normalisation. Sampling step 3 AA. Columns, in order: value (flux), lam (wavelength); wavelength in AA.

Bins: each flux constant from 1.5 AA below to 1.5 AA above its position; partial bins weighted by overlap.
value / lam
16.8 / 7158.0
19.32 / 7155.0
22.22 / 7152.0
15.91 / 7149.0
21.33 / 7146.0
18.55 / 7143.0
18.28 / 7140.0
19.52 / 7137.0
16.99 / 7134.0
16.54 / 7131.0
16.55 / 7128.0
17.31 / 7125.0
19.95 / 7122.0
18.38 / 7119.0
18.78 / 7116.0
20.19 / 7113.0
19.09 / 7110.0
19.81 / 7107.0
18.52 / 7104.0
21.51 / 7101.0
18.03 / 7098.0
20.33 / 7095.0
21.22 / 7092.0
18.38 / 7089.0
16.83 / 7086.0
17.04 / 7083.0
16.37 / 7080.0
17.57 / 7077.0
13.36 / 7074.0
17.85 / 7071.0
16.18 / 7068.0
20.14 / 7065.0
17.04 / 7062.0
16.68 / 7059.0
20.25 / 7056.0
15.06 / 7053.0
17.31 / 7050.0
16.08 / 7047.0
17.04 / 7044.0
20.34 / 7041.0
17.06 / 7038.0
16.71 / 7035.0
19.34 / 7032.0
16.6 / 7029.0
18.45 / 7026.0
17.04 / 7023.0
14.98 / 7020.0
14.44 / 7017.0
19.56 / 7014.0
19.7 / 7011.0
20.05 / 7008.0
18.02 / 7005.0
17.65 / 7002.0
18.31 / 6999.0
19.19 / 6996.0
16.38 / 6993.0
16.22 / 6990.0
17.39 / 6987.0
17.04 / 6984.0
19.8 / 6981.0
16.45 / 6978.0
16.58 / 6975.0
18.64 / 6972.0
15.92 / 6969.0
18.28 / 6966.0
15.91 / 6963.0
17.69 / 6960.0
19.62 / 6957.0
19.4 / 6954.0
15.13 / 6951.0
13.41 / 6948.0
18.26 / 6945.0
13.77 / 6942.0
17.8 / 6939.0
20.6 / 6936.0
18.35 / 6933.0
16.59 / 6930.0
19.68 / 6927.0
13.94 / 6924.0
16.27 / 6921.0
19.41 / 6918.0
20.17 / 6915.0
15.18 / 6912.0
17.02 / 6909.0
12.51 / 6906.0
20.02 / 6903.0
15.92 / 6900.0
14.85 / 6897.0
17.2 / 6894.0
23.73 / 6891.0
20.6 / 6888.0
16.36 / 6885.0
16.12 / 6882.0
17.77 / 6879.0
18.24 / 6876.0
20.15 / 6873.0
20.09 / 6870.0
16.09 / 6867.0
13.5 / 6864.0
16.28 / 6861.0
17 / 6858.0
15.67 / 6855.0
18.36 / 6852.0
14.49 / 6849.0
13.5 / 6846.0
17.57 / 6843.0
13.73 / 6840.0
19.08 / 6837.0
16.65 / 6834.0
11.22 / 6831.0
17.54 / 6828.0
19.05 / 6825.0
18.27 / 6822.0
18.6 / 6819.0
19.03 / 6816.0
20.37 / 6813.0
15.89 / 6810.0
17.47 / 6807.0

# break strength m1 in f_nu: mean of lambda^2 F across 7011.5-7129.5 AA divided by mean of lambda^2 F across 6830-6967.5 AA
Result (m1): 1.1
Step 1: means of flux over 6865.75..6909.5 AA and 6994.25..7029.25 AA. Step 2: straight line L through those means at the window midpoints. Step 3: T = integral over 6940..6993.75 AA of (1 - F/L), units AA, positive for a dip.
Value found 2.5 AA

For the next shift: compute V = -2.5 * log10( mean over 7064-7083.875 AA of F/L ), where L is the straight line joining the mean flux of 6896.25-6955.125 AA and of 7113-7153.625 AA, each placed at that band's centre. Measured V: 0.08 mag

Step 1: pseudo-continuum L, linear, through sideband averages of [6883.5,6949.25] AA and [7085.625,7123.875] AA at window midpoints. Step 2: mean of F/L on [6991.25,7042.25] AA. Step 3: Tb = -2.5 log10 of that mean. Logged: 0.03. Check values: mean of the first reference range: 17.4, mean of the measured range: 17.9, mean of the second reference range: 19.4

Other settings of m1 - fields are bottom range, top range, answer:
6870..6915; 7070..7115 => 1.10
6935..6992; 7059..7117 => 1.10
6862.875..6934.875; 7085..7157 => 1.15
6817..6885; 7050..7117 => 1.16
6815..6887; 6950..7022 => 1.09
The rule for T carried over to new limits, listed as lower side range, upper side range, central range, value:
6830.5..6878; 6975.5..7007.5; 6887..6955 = -1.1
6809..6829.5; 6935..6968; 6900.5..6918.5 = 0.4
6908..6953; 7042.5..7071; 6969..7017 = -1.9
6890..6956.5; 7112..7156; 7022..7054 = 1.0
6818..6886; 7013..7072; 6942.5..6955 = 0.6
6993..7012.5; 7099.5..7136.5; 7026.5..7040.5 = 0.7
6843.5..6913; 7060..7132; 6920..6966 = 0.6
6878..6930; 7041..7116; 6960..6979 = 0.7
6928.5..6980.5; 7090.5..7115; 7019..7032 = 0.9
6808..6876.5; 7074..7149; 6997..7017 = -0.8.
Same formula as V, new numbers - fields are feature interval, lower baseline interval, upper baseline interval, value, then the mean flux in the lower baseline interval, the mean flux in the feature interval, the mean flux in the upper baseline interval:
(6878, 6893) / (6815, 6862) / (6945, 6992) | -0.13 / 16.6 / 18.9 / 17.2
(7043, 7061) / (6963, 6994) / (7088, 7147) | 0.07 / 17.2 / 17.1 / 18.9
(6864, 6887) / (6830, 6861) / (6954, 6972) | -0.08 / 15.8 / 17.6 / 17.7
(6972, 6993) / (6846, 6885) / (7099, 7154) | 0.03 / 16.8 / 17.3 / 18.9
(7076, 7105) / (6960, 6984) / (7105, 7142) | -0.02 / 17.4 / 18.6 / 18.5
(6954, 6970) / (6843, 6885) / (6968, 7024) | -0.02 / 16.7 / 17.7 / 17.6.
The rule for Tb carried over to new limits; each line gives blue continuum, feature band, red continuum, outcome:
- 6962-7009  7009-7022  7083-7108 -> 0.05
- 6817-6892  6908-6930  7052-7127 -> 0.01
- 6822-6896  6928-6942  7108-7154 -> -0.02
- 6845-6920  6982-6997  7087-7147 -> 0.05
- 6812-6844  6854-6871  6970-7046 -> 0.07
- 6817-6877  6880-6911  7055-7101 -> -0.03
